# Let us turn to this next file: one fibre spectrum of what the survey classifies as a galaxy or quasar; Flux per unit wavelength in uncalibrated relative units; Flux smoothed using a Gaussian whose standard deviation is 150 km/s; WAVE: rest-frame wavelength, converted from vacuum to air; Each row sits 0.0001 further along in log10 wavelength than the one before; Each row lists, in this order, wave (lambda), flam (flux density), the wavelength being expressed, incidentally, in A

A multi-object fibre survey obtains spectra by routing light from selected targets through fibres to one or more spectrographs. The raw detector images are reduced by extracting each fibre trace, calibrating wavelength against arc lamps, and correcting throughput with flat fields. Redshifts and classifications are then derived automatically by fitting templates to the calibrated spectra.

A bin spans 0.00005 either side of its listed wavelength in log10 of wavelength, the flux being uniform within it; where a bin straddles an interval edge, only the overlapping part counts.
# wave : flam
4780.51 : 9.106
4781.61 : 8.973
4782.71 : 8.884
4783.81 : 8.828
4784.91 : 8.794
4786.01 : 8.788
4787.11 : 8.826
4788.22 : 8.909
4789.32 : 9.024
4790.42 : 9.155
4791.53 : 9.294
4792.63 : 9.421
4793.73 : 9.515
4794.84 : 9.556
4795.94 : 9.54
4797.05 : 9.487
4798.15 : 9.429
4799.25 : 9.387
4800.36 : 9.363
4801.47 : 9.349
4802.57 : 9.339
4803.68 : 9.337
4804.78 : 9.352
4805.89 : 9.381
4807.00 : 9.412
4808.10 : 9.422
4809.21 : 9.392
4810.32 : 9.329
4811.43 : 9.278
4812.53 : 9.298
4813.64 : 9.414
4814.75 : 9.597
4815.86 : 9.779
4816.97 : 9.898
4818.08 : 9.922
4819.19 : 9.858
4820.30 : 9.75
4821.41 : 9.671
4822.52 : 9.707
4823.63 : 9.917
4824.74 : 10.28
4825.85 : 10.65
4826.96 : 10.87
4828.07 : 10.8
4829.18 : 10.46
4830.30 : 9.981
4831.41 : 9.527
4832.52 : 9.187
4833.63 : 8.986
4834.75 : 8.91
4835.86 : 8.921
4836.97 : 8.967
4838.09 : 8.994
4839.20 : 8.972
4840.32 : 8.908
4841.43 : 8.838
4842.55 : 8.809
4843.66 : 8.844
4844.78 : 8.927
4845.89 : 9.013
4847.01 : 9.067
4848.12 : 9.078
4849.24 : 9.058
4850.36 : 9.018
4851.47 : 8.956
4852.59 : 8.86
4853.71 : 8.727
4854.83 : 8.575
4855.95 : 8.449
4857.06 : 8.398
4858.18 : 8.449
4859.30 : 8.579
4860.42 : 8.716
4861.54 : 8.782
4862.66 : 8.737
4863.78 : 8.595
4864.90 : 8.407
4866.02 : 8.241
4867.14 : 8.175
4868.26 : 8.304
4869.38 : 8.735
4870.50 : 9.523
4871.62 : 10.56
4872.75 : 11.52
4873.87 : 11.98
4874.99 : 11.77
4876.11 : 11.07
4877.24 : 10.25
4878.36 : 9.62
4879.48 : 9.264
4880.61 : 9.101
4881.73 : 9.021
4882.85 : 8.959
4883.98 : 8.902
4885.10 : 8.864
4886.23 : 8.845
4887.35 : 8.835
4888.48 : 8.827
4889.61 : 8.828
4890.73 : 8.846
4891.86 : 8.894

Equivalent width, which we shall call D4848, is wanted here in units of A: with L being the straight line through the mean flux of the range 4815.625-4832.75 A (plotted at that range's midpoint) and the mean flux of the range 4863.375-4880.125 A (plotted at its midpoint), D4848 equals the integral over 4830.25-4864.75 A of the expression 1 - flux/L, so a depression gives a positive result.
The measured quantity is 3.6 A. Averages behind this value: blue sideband 10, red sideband 9.74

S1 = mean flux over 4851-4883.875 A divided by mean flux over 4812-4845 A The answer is 1.0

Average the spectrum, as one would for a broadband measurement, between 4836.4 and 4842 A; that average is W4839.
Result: 8.93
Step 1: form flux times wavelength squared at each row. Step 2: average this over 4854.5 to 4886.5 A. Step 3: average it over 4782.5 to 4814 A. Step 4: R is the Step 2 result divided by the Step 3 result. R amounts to 1.03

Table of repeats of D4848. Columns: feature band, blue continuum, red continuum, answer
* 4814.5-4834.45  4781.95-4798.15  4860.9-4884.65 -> -1.4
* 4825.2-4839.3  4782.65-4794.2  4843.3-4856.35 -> -1.1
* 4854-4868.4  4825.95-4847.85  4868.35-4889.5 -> 1.6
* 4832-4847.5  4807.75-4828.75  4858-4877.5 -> 1.2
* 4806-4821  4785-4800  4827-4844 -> -0.4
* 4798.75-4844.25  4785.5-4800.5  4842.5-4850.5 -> -2.0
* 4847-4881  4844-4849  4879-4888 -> -1.0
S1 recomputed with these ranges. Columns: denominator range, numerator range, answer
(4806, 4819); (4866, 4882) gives 1.04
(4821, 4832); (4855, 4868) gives 0.83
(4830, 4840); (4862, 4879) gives 1.06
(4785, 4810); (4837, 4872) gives 0.95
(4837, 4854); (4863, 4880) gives 1.09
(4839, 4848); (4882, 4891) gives 0.99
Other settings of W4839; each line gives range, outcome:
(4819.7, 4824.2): 9.77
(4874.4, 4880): 10.4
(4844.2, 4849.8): 9.02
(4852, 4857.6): 8.6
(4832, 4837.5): 9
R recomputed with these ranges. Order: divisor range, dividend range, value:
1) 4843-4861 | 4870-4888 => 1.13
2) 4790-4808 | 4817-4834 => 1.07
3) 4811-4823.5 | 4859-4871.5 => 0.92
